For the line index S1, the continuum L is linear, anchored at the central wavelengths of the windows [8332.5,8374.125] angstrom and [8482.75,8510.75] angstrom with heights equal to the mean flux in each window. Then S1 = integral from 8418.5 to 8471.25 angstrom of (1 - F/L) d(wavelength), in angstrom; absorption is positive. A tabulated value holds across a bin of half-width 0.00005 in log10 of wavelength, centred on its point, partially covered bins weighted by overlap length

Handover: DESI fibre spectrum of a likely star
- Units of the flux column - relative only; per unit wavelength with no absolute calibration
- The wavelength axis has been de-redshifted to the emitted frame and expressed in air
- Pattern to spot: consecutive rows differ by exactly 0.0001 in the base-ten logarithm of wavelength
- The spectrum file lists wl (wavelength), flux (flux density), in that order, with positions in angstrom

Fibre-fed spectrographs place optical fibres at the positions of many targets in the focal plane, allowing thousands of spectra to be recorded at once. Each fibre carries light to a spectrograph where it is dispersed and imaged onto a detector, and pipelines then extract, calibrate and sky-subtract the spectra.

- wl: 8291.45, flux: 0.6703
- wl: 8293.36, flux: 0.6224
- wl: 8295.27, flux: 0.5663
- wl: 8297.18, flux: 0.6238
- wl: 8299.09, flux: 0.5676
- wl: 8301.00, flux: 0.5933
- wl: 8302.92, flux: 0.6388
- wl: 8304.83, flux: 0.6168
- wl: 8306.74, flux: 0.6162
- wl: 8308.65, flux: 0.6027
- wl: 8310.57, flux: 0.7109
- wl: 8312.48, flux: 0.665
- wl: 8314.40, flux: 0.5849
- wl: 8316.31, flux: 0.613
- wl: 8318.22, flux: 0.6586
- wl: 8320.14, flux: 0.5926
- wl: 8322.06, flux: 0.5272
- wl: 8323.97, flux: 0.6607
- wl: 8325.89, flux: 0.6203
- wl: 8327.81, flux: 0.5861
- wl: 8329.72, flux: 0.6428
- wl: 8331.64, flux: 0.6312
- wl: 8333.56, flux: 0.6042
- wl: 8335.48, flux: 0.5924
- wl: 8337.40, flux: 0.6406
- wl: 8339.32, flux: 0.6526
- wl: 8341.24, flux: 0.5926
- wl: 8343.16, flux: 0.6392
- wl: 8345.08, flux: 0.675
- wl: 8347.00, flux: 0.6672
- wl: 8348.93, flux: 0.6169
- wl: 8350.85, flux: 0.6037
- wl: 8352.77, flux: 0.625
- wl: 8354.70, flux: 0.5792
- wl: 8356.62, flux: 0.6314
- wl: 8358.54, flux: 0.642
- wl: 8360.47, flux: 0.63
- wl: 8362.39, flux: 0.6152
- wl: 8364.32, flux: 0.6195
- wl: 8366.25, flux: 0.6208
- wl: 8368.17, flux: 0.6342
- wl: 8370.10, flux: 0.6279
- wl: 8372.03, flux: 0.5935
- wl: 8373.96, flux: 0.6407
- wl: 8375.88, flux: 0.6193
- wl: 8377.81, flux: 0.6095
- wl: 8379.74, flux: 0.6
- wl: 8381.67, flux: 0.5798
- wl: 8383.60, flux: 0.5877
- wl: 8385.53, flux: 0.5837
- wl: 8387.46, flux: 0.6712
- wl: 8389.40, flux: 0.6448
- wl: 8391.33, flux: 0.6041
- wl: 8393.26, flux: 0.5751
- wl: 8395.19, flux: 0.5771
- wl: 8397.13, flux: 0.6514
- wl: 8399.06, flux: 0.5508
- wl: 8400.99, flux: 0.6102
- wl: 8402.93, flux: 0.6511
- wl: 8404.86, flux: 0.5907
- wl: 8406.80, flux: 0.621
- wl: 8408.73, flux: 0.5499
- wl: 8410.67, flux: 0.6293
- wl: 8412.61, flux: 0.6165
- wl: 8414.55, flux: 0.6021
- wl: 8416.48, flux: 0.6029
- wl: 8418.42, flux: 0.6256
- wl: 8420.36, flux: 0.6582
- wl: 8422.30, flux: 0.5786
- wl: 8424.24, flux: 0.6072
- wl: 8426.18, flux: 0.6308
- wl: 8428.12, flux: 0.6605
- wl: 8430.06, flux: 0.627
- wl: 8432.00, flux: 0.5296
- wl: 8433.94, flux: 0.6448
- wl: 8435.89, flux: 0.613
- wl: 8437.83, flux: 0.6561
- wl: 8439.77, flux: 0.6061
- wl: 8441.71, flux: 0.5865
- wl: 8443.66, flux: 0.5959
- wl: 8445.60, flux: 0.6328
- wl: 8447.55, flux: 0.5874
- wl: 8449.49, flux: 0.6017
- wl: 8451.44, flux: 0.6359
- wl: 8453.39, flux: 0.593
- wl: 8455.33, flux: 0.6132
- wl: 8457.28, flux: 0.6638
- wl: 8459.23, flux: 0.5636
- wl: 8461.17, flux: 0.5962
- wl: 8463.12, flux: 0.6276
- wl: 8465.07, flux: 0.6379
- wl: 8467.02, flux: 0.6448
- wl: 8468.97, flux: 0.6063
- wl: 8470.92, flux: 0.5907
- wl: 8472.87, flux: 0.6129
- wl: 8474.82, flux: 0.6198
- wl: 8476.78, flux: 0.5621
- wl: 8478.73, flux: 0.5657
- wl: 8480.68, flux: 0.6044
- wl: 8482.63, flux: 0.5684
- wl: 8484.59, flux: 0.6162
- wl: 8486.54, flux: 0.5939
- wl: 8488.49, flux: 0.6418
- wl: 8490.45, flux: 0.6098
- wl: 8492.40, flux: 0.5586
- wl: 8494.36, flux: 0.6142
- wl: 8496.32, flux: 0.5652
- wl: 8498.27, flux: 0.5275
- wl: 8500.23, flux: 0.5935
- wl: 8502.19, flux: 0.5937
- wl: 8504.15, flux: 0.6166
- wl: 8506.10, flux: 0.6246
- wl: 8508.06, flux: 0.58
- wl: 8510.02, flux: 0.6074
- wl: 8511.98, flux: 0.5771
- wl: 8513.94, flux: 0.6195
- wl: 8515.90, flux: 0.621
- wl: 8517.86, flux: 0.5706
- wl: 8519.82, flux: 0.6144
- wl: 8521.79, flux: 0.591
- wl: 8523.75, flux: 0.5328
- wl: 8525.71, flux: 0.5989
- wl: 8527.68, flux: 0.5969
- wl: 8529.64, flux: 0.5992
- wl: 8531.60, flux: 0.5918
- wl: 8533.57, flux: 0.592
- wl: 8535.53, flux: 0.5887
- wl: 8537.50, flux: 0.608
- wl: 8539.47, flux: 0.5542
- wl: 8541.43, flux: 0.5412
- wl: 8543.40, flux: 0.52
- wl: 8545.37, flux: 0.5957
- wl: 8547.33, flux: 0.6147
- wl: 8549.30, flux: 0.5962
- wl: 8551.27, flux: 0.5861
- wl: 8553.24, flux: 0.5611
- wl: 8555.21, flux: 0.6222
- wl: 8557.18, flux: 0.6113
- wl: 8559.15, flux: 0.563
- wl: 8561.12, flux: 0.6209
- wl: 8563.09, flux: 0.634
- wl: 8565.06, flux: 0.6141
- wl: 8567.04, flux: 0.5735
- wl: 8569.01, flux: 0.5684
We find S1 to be -0.8 angstrom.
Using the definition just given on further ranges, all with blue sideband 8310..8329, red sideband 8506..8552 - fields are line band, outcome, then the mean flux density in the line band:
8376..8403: 0.17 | 0.606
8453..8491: -0.64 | 0.607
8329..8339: -0.09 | 0.623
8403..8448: -0.60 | 0.612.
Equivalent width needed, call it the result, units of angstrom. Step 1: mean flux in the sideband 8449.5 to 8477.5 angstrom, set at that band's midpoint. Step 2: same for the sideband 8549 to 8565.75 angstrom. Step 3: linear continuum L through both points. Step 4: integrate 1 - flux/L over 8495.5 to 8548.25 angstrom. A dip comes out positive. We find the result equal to 1.6 angstrom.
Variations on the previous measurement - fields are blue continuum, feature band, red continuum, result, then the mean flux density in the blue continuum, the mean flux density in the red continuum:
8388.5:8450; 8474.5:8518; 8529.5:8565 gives 0.3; 0.61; 0.589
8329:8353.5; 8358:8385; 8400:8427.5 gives 0.3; 0.629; 0.613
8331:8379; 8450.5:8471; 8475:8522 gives -0.5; 0.624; 0.594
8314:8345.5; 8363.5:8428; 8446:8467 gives 0.5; 0.618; 0.614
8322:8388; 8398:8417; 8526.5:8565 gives 0.3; 0.62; 0.59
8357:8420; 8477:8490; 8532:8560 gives -0.1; 0.612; 0.583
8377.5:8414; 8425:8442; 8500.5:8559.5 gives -0.5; 0.605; 0.59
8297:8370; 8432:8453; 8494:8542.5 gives -0.3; 0.622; 0.588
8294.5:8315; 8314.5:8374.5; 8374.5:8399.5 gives -0.9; 0.618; 0.606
